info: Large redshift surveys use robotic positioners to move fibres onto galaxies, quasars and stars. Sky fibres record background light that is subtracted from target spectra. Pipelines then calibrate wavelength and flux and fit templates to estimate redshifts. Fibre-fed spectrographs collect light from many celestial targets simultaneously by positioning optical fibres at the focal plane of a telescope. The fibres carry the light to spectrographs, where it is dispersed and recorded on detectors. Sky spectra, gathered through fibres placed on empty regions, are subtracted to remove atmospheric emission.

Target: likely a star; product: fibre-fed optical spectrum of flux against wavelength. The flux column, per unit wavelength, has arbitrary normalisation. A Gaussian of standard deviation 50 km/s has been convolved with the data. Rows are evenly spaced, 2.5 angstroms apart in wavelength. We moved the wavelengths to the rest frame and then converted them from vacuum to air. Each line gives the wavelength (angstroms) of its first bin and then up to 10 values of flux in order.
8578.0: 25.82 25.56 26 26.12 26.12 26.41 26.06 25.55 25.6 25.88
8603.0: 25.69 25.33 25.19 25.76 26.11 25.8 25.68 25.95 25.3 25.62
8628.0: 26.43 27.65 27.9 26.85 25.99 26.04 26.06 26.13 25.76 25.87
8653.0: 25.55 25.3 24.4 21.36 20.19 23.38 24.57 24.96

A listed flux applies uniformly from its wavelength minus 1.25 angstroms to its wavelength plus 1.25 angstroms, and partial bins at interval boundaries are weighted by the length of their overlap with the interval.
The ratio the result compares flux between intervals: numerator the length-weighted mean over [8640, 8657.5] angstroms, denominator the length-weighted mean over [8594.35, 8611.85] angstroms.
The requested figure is 1.01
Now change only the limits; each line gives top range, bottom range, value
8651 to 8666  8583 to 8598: 0.90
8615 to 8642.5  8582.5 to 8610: 1.02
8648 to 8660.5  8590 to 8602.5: 0.96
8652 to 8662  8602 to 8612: 0.94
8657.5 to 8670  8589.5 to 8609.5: 0.89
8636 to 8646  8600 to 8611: 1.02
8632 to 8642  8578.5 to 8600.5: 1.03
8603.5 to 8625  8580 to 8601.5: 0.99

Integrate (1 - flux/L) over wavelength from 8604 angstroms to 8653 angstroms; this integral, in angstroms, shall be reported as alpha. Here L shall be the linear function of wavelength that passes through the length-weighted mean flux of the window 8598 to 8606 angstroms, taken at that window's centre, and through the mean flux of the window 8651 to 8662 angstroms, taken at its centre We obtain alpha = -2.2 angstroms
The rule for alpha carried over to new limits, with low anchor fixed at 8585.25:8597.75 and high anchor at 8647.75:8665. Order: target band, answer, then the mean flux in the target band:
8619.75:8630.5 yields -0.5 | 26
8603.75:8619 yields -0.2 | 25.6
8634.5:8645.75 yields -0.8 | 26.2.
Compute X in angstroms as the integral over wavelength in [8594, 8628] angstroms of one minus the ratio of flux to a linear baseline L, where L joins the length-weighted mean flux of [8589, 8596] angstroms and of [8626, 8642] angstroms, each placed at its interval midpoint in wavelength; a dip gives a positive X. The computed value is 0.9 angstroms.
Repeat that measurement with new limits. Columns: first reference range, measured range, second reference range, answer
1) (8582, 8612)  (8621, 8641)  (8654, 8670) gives -1.6 angstroms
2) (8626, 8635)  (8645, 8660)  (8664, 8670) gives 0.0 angstroms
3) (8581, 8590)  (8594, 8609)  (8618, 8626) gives 0.2 angstroms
